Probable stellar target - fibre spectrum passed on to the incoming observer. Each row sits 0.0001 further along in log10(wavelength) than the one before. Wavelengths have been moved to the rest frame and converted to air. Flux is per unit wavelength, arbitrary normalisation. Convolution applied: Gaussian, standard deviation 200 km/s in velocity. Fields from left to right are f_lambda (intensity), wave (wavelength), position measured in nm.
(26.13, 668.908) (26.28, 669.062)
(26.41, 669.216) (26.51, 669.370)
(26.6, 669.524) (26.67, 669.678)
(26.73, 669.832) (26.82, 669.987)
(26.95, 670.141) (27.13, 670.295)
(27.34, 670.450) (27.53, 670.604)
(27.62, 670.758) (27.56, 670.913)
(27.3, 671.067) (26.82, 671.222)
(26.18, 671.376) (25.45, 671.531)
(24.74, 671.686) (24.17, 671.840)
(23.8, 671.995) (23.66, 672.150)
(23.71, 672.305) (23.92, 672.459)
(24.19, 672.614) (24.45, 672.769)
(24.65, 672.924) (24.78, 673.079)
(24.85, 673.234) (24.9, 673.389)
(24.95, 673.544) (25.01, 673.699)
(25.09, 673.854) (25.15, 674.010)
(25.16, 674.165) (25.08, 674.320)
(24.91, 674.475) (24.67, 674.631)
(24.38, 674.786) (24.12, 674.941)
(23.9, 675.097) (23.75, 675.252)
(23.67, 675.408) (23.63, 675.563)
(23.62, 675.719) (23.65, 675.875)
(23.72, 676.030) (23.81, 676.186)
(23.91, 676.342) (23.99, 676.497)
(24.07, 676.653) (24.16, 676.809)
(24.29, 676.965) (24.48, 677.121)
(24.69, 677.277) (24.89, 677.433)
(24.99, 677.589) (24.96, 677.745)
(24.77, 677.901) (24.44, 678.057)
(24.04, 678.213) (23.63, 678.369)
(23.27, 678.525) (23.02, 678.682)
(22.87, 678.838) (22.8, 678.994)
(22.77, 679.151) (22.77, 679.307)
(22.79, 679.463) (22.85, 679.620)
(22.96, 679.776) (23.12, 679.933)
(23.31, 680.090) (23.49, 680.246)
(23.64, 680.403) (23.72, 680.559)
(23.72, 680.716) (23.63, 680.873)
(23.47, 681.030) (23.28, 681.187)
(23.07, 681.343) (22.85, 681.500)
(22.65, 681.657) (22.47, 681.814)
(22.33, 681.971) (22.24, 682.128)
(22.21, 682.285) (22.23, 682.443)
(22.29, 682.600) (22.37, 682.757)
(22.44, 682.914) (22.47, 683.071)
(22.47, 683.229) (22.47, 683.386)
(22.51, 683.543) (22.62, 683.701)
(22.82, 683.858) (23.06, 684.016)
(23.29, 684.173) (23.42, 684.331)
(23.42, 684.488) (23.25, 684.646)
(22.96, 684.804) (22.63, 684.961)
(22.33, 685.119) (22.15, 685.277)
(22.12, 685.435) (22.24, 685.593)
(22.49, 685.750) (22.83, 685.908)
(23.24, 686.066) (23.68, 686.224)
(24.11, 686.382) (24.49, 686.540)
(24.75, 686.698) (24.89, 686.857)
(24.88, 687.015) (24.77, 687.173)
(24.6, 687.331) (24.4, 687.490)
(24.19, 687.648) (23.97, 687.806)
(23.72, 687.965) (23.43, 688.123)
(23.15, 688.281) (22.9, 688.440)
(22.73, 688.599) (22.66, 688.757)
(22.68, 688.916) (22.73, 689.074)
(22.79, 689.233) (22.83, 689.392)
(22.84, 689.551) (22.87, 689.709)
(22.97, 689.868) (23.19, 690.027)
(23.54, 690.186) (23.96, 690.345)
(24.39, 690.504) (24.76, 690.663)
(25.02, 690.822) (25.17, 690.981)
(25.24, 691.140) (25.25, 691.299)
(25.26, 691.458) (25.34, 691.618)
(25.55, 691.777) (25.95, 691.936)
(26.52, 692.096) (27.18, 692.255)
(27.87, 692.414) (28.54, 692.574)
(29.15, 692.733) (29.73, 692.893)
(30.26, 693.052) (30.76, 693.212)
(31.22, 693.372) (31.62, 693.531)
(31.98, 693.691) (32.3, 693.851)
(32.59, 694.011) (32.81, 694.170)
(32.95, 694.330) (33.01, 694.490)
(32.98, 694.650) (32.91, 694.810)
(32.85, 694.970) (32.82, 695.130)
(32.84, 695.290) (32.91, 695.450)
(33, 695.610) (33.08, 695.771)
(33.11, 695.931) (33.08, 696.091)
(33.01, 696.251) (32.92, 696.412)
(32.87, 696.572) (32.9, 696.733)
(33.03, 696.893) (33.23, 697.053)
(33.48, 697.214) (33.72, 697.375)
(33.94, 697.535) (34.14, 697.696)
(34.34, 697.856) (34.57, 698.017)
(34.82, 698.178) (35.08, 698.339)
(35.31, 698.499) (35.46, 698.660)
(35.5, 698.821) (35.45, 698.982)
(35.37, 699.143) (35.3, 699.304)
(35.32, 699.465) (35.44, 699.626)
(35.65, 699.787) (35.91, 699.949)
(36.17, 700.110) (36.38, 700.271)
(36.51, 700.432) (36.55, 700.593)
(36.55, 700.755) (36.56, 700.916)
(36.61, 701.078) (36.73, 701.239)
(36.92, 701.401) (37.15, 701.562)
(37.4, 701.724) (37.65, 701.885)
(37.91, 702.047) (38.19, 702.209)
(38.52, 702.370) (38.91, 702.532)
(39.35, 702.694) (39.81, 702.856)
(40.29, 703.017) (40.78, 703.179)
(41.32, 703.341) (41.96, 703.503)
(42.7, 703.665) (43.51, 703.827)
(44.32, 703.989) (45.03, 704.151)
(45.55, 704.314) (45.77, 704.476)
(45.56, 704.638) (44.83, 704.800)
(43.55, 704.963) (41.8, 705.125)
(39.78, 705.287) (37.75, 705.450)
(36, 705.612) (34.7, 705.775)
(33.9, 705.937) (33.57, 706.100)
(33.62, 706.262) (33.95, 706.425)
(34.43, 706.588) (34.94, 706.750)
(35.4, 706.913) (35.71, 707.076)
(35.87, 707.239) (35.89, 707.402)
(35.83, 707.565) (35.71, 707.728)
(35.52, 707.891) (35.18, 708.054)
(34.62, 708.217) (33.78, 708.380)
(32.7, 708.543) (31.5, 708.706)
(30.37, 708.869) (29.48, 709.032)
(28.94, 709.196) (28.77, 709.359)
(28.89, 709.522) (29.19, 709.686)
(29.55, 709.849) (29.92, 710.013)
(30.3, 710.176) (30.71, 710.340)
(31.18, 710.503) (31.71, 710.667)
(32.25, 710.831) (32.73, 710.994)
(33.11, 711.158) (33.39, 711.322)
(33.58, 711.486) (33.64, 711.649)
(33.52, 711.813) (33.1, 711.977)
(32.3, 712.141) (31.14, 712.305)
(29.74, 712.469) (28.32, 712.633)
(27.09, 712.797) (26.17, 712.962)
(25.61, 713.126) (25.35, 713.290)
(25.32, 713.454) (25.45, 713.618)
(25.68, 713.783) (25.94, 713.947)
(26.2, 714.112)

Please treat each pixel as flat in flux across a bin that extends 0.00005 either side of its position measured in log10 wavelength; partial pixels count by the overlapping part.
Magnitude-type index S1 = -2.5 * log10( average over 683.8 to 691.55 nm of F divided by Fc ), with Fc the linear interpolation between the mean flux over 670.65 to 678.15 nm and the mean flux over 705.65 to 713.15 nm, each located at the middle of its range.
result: 0.170 mag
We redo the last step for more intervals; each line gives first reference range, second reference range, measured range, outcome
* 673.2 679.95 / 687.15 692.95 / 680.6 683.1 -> 0.07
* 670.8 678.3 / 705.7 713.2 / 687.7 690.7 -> 0.19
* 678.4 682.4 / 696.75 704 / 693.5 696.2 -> 0.01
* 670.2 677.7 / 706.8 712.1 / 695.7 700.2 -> -0.15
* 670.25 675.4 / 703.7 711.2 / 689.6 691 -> 0.26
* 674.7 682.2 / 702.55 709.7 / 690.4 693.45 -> 0.12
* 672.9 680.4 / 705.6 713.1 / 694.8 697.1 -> -0.14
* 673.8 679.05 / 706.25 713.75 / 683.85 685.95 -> 0.14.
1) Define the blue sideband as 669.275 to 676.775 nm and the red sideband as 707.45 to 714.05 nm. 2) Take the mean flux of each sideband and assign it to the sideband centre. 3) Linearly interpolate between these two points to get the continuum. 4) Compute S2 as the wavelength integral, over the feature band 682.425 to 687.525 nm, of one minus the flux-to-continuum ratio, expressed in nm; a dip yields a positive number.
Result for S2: 0.703 nm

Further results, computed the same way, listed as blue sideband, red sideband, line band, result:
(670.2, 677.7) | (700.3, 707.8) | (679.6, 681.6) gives 0.33 nm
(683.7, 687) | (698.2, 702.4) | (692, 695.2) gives -0.05 nm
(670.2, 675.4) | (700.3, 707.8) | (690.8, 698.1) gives 0.75 nm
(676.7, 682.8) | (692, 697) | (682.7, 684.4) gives 0.19 nm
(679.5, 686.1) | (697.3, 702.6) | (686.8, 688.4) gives 0.14 nm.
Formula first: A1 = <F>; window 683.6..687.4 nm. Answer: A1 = 23.4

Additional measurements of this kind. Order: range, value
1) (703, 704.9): 43.6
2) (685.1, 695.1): 26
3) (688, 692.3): 24.1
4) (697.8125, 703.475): 36.9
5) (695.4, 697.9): 33.3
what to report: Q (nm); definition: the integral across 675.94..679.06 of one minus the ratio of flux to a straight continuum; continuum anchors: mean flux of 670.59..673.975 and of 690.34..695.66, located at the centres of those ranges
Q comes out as 0.26 nm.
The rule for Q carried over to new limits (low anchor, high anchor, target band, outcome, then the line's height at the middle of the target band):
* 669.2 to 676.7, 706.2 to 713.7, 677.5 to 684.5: 0.903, 26.5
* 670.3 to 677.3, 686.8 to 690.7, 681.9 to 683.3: 0.101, 24.1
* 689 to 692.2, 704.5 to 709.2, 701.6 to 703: -0.250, 32.7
